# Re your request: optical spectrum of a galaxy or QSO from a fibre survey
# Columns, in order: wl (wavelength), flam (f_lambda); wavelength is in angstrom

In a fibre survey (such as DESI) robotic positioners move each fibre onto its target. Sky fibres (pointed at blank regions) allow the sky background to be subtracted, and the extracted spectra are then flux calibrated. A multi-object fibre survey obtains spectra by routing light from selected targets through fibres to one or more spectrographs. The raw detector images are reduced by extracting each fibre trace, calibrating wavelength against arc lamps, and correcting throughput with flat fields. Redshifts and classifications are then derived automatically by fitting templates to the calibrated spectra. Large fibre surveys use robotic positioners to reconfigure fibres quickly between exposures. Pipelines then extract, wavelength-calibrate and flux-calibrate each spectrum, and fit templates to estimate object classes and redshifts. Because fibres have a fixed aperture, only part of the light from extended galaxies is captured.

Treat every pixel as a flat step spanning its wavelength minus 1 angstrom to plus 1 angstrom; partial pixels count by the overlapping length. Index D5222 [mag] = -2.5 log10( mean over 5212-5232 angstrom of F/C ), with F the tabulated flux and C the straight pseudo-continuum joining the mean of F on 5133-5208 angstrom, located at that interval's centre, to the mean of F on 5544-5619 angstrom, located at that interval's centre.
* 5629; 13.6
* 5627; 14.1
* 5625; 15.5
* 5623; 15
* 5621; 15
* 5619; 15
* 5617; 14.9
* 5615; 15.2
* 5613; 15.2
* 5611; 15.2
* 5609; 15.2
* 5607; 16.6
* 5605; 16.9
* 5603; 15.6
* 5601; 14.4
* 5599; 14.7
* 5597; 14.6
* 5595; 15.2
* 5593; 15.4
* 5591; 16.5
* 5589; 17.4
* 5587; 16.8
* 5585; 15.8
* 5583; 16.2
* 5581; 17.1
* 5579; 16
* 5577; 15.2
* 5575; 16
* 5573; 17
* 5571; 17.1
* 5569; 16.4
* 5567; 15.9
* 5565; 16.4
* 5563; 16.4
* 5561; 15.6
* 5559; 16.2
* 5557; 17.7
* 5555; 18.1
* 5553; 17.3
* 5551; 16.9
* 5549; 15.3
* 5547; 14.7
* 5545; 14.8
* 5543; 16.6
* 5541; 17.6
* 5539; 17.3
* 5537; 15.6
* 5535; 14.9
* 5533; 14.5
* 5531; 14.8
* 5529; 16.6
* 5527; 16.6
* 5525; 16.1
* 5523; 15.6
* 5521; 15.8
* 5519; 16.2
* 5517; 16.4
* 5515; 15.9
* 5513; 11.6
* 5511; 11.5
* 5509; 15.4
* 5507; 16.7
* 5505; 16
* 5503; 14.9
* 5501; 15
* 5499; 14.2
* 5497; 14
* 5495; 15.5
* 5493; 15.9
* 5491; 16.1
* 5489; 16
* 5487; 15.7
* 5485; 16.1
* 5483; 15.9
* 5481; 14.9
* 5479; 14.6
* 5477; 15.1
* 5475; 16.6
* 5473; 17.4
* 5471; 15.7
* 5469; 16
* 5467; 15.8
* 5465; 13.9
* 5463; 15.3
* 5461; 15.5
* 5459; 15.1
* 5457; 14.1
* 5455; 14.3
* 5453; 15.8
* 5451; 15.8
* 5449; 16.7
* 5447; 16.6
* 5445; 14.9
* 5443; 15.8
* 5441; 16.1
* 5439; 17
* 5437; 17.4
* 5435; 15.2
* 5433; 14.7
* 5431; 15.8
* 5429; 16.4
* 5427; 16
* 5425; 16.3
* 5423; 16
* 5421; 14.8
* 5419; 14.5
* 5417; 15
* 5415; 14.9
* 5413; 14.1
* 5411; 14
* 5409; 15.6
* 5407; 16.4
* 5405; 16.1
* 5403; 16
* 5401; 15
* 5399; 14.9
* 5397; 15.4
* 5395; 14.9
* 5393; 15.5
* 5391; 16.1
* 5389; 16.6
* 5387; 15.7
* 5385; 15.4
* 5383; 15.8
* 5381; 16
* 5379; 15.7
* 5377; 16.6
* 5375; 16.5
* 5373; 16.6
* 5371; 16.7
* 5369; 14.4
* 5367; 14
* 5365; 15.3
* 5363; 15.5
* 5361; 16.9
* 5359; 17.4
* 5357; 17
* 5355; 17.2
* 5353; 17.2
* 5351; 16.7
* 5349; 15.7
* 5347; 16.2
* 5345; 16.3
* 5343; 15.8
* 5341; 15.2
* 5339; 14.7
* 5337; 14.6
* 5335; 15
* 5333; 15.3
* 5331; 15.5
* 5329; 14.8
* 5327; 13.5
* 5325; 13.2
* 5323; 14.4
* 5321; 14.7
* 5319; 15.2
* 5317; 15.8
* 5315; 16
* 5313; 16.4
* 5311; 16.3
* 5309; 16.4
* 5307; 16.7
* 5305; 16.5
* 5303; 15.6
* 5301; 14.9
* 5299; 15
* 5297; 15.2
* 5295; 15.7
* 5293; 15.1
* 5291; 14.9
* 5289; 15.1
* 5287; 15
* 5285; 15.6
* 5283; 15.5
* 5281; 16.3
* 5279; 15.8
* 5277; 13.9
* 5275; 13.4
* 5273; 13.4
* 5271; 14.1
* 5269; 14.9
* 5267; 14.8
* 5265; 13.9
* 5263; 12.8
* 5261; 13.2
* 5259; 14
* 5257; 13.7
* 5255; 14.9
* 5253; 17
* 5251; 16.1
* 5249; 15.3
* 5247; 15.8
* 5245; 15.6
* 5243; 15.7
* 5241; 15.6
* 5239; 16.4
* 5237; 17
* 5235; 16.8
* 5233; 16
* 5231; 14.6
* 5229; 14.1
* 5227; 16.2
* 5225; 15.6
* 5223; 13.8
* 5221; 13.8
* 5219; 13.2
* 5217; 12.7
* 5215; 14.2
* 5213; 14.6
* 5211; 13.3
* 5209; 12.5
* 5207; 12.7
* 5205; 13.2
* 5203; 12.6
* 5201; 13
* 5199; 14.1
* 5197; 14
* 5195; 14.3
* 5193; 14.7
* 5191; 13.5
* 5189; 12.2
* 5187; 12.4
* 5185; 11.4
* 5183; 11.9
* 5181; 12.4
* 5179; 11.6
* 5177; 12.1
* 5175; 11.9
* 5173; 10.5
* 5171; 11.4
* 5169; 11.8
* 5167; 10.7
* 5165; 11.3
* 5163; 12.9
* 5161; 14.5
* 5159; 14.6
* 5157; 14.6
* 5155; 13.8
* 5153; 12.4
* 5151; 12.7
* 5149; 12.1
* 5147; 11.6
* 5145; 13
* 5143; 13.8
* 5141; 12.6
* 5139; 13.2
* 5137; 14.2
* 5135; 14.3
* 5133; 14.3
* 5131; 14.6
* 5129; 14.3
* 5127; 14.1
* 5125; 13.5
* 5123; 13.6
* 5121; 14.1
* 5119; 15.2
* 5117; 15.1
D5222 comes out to -0.08 mag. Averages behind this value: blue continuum 12.8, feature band 14.3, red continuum 16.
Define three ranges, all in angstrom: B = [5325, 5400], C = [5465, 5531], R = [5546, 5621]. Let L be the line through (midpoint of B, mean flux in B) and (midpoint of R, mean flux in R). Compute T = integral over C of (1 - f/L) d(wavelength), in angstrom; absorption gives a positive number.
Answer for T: 1.76 angstrom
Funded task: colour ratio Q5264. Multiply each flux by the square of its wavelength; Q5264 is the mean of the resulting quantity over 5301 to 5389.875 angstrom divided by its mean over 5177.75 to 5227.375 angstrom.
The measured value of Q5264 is 1.2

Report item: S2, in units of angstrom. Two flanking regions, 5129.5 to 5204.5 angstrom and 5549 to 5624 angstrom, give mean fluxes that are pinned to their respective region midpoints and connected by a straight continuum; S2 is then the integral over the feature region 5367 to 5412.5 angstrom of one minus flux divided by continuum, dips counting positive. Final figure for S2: -3.52 angstrom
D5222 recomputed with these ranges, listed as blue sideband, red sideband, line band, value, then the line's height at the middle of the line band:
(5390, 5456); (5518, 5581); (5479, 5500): 0.03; 15.9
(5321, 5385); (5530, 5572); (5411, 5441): 0.02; 15.9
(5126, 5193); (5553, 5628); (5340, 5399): -0.12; 14.3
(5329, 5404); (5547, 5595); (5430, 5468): 0.03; 16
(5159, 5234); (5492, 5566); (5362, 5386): -0.09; 14.5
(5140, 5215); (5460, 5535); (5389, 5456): -0.06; 14.8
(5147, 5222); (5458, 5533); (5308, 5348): -0.09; 14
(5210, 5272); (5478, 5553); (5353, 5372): -0.07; 15.1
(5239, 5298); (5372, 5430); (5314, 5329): 0.04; 15.2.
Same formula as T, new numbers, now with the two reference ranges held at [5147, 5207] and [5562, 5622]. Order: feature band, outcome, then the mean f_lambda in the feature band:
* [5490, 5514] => 0.7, 14.7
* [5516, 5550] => -1.0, 15.8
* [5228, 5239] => -2.2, 15.8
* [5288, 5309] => -2.9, 15.5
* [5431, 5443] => -1.1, 16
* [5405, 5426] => -1.0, 15.2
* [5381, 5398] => -1.7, 15.7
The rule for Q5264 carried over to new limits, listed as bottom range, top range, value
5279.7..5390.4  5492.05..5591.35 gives 1.09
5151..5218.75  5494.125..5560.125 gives 1.38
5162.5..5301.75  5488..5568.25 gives 1.25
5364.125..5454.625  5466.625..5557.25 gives 1.04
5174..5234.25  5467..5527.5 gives 1.28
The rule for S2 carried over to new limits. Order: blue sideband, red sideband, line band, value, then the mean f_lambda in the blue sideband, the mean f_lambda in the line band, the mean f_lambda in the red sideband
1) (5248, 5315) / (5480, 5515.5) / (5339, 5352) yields -0.7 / 15.1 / 15.9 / 15.1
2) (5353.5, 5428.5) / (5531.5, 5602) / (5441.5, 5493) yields 0.9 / 15.7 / 15.6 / 16.1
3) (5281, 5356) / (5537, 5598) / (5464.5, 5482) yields 0.4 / 15.5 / 15.6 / 16.3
